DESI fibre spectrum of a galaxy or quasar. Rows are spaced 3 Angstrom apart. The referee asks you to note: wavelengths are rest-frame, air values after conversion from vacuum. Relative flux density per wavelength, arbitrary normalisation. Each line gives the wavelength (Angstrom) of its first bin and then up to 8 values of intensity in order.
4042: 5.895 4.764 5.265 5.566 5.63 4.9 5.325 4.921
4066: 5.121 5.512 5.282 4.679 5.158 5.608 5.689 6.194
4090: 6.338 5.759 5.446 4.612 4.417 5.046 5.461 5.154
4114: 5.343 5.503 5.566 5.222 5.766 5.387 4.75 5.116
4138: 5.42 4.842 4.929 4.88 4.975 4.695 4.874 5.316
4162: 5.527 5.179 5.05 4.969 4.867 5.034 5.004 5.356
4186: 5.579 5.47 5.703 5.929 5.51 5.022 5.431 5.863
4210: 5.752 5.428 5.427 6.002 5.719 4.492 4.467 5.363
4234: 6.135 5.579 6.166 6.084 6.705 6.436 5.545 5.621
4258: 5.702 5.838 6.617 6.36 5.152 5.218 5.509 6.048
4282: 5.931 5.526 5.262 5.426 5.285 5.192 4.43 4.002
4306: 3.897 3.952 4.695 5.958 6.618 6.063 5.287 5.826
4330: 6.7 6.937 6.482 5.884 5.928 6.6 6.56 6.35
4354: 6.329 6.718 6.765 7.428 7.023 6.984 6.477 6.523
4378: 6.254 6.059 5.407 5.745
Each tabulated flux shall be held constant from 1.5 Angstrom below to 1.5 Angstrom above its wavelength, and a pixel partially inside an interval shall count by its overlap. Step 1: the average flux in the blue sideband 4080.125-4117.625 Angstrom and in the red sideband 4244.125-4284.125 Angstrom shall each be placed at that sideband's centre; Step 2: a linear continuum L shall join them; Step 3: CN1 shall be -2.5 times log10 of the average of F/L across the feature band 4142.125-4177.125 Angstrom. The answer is 0.12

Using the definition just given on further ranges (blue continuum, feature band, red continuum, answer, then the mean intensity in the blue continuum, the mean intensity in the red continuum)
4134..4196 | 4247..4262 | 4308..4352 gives -0.04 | 5.17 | 6.01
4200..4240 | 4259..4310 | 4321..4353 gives 0.12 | 5.47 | 6.25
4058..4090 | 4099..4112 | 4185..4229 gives 0.09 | 5.39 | 5.46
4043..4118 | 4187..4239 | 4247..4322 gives -0.02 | 5.31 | 5.46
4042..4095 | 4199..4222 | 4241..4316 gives -0.03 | 5.41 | 5.46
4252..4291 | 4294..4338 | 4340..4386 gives 0.13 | 5.71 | 6.48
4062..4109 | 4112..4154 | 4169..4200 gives 0.03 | 5.33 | 5.33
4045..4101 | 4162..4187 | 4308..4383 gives 0.11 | 5.36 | 6.27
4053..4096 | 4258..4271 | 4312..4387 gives 0.01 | 5.43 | 6.34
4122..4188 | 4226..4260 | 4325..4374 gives 0.00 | 5.13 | 6.55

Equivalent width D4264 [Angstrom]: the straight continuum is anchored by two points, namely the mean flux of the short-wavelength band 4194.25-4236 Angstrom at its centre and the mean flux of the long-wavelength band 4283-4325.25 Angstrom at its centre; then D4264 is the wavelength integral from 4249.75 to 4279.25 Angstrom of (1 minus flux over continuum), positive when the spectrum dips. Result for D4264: -2.8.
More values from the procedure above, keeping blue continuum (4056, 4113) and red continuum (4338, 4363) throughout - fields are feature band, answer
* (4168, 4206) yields 2.8 Angstrom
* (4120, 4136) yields 0.6 Angstrom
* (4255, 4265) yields 0.2 Angstrom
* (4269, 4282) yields 1.3 Angstrom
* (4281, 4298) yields 2.1 Angstrom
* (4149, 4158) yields 1.2 Angstrom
